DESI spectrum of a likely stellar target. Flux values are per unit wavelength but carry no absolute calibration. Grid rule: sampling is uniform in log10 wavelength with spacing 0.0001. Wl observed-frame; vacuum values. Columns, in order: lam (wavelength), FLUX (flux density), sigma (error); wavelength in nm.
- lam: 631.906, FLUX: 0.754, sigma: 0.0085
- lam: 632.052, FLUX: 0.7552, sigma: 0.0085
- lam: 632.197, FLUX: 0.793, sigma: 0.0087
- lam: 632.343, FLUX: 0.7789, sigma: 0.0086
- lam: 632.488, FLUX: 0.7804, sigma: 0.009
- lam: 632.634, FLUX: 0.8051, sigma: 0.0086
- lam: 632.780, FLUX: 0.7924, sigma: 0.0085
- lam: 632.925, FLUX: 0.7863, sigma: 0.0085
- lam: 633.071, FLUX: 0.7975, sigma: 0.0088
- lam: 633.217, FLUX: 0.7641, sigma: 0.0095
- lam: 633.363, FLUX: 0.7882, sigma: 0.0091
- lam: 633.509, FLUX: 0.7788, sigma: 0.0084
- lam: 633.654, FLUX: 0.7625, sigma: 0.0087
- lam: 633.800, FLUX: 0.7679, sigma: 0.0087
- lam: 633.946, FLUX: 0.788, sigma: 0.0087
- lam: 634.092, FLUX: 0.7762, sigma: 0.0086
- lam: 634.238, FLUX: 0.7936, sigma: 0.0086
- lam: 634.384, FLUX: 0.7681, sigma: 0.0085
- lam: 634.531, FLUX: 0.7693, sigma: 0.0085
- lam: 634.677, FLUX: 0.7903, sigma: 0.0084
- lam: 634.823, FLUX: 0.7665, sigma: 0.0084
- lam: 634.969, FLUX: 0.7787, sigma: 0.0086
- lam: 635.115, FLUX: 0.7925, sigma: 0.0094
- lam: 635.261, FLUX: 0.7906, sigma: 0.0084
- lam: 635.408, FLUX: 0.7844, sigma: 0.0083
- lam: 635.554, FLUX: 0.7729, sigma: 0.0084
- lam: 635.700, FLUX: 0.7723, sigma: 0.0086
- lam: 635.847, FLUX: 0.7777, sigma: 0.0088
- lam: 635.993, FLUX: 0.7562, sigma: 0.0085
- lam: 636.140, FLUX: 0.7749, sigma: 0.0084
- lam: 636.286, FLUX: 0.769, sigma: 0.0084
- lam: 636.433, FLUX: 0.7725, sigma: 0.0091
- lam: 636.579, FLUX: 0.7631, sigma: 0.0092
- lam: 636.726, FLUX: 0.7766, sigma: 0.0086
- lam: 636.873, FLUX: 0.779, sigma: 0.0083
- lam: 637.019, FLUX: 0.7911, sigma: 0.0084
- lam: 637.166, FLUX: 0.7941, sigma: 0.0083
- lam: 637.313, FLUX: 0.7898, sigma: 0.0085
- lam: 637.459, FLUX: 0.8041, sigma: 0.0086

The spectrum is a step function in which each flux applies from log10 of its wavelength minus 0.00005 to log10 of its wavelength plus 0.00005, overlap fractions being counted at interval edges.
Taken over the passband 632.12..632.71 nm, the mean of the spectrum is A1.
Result 0.789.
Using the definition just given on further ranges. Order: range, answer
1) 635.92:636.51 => 0.768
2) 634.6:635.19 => 0.783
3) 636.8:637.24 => 0.788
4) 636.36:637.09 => 0.777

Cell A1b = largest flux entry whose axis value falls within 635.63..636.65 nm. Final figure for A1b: 0.7777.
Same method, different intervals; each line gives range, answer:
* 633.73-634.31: 0.7936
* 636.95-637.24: 0.7941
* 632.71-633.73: 0.7975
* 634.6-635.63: 0.7925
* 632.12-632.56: 0.793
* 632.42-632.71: 0.8051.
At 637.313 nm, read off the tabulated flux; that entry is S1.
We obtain 0.7898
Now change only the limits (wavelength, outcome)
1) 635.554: 0.7729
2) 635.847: 0.7777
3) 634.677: 0.7903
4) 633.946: 0.788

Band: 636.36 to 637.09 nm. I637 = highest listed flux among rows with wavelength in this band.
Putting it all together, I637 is 0.7911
